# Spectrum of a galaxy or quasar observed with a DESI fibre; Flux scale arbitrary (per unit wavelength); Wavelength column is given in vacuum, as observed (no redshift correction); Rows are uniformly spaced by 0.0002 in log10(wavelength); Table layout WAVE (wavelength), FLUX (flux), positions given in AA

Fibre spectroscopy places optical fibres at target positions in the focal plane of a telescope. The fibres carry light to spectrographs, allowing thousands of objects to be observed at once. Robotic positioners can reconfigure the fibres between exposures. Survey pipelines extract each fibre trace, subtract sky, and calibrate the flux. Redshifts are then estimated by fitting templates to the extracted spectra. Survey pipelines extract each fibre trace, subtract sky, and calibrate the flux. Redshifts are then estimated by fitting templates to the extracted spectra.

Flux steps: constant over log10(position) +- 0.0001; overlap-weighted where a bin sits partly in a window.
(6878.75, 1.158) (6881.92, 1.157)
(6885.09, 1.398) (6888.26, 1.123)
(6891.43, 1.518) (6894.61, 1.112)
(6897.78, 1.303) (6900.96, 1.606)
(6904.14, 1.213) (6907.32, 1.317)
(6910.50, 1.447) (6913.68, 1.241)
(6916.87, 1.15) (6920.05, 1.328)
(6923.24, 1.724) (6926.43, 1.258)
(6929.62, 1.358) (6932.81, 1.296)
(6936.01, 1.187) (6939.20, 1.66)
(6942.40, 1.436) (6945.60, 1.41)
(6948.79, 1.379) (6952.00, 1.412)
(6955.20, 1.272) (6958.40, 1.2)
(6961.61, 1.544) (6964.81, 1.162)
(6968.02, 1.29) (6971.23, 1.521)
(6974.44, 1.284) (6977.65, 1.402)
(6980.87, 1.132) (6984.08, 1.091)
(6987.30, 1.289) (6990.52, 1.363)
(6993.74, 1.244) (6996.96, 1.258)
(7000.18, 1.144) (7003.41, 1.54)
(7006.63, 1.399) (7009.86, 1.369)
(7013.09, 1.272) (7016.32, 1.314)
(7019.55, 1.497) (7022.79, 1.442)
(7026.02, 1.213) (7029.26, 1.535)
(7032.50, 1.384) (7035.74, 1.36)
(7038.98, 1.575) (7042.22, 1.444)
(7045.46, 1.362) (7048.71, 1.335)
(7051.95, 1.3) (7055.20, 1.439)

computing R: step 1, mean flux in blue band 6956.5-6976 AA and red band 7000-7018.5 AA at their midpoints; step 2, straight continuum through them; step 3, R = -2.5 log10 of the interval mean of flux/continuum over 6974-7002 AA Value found 0.08 mag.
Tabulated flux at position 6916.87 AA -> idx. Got 1.15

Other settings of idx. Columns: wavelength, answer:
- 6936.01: 1.187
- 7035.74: 1.36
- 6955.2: 1.272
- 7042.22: 1.444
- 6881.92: 1.157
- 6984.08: 1.091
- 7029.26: 1.535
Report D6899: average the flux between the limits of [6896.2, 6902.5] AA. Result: 1.45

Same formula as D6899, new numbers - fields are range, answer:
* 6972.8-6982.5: 1.27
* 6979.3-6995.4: 1.22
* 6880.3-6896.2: 1.26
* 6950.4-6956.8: 1.34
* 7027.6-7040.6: 1.46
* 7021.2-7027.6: 1.33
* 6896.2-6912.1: 1.38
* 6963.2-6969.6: 1.23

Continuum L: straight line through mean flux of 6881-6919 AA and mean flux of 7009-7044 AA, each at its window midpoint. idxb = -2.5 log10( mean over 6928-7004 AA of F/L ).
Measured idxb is 0.02 mag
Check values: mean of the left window 1.3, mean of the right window 1.4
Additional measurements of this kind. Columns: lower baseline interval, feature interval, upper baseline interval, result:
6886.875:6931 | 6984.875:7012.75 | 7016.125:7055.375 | 0.05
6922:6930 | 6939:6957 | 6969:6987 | -0.02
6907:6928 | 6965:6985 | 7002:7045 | 0.08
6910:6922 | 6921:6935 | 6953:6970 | -0.08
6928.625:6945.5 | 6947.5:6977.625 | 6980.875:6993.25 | -0.03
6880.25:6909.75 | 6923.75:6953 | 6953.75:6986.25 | -0.07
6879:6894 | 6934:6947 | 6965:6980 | -0.08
